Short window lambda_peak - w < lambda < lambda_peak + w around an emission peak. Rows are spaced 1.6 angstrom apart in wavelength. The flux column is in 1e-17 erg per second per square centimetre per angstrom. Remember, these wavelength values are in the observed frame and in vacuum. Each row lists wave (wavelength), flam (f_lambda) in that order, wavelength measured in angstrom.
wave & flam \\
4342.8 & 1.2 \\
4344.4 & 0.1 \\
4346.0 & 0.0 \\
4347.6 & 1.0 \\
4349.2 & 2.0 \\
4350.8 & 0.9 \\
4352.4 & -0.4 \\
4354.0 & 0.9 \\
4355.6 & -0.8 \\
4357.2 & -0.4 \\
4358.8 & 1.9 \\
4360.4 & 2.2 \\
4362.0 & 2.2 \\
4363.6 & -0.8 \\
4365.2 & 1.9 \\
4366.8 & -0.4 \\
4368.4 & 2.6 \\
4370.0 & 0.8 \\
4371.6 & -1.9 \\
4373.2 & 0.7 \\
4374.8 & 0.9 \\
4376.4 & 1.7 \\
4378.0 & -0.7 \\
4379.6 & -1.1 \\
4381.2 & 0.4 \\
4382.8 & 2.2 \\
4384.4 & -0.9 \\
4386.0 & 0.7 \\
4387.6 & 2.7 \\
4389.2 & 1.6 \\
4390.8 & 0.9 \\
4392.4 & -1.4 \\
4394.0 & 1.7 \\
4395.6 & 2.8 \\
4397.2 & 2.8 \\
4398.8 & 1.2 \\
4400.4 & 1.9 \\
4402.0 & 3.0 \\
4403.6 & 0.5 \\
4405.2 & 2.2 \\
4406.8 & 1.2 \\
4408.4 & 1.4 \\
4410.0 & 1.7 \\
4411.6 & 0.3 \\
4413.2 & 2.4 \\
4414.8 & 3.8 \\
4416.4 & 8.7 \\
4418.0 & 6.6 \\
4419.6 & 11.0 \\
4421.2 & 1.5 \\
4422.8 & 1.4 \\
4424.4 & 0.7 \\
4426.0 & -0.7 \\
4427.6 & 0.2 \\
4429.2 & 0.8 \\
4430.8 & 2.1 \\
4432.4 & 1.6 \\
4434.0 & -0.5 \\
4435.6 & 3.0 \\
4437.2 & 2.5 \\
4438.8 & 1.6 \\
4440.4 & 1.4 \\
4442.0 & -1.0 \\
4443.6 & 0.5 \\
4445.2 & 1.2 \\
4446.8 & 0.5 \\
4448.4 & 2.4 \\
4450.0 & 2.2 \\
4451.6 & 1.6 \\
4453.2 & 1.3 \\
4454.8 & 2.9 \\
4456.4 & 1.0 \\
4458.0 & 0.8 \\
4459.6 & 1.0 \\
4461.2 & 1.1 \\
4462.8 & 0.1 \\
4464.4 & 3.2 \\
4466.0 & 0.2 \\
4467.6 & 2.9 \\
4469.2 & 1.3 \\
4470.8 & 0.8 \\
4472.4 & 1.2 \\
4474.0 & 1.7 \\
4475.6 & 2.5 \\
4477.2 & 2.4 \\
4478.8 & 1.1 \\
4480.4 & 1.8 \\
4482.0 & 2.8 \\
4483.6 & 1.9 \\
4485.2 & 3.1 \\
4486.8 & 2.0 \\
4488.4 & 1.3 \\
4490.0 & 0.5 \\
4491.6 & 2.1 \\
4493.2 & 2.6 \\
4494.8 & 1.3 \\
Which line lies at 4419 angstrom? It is [O II]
